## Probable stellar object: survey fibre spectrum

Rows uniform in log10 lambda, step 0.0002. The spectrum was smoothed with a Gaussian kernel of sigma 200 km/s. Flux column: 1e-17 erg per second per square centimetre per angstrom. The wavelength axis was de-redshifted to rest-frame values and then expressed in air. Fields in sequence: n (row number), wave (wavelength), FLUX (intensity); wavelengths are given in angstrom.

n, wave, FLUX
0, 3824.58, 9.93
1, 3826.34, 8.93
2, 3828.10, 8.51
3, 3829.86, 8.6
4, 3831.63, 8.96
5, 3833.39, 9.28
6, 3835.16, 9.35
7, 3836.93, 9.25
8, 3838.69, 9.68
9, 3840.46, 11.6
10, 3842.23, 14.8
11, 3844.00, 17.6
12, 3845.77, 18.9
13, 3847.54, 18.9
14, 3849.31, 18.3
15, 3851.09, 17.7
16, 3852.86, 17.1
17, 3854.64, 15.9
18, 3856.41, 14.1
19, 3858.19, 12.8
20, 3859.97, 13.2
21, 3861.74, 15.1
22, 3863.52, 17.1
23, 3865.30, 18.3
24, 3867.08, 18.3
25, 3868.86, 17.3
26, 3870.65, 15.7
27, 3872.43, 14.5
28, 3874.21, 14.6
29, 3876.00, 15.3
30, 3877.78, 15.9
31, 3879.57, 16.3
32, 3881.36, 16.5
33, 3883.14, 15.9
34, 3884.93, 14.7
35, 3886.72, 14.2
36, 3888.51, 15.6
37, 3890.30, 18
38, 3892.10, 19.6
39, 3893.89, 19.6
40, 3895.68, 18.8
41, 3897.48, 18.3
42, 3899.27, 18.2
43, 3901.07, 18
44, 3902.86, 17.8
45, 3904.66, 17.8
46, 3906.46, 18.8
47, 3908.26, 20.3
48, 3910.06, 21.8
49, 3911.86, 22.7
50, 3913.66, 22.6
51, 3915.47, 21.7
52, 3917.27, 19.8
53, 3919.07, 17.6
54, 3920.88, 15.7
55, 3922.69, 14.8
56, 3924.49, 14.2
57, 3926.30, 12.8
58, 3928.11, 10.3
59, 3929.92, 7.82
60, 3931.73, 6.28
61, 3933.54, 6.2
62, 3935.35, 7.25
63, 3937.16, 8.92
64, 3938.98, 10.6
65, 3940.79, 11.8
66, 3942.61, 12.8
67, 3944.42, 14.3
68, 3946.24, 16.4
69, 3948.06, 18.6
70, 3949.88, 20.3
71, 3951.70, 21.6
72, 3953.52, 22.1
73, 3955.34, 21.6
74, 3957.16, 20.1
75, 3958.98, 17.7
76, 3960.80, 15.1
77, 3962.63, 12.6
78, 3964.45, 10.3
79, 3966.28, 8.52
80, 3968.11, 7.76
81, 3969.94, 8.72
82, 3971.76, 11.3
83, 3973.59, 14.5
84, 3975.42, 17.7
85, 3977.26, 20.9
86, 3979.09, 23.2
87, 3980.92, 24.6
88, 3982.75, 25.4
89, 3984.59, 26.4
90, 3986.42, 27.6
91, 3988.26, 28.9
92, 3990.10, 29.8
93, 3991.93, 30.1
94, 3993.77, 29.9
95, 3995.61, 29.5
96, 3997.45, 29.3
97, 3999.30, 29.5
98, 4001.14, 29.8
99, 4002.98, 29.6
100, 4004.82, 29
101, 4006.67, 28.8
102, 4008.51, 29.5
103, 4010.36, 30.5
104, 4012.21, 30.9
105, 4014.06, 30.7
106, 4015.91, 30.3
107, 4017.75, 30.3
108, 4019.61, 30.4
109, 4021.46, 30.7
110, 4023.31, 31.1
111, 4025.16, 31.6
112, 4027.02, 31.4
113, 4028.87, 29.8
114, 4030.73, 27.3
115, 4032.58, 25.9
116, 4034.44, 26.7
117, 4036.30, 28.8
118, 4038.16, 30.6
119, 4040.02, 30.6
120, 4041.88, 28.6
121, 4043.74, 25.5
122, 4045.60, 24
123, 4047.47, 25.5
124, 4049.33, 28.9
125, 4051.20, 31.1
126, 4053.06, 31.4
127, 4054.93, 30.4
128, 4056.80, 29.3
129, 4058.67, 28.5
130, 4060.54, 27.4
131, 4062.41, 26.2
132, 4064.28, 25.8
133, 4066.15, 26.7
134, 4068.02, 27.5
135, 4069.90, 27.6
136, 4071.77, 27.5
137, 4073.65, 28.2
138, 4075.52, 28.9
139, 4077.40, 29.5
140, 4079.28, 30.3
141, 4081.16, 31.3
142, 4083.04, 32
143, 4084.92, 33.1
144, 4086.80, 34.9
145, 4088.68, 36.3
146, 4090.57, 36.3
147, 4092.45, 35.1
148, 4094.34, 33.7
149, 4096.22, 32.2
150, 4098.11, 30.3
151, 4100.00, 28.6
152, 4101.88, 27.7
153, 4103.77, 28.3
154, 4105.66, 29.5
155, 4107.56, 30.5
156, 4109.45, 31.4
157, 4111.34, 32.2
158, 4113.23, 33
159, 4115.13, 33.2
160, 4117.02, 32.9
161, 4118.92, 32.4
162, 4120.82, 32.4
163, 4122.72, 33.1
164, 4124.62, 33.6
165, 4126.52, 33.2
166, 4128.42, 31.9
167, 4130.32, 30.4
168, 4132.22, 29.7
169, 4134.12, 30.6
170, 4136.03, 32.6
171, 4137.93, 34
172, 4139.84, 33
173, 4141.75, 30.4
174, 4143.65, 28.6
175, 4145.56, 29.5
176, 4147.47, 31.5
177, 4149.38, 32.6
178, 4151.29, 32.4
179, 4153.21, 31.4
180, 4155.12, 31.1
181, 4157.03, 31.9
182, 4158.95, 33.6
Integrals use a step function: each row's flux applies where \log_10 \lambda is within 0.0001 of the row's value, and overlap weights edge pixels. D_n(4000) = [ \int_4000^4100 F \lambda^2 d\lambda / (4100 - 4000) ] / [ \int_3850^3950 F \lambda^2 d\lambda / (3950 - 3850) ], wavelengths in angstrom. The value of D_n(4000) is 2.04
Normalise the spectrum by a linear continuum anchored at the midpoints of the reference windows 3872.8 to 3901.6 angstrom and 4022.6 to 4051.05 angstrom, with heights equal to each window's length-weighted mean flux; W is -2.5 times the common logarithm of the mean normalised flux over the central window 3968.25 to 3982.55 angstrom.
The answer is 0.35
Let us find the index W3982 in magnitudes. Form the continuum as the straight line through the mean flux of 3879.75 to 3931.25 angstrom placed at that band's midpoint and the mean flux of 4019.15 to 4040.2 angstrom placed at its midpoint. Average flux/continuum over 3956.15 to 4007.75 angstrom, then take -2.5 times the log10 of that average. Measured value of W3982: 0.141 mag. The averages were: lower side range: 17.2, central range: 22.1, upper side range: 29.5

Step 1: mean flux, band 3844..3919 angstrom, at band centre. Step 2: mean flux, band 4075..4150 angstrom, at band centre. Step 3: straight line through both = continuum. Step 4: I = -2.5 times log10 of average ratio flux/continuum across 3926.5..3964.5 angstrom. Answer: 0.47 mag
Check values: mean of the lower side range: 17.5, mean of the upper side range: 31.8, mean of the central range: 14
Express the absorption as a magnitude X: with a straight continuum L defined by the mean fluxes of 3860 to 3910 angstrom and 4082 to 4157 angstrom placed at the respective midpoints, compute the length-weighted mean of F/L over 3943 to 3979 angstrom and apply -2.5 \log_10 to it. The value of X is 0.34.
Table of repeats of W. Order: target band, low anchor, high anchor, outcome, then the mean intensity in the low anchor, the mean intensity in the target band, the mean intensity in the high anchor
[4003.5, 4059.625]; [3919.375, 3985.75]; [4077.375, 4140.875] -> -0.239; 15.1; 29.3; 32.1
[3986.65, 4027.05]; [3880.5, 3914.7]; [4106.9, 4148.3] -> -0.208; 18.4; 30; 31.8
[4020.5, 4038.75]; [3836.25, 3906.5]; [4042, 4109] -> -0.105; 16.2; 29.4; 29.7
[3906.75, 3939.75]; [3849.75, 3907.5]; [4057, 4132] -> 0.304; 16.6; 14.6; 30.8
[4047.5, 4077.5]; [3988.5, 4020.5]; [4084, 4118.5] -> 0.107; 29.9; 28.3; 32.2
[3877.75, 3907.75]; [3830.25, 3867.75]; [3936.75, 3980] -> -0.171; 14.5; 17.4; 15.4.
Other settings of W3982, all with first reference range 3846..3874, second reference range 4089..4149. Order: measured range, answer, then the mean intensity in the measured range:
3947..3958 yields 0.06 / 20.7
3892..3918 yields -0.04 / 19.7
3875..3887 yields 0.13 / 15.6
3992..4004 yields -0.21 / 29.6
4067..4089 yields -0.04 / 30.4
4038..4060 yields -0.04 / 28.6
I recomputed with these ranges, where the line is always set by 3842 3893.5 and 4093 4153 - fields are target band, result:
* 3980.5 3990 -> -0.16 mag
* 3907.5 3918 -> -0.14 mag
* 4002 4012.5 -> -0.20 mag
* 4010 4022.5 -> -0.21 mag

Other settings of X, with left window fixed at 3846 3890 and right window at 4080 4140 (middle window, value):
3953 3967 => 0.35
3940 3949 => 0.39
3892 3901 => -0.05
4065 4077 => 0.07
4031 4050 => 0.00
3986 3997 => -0.21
